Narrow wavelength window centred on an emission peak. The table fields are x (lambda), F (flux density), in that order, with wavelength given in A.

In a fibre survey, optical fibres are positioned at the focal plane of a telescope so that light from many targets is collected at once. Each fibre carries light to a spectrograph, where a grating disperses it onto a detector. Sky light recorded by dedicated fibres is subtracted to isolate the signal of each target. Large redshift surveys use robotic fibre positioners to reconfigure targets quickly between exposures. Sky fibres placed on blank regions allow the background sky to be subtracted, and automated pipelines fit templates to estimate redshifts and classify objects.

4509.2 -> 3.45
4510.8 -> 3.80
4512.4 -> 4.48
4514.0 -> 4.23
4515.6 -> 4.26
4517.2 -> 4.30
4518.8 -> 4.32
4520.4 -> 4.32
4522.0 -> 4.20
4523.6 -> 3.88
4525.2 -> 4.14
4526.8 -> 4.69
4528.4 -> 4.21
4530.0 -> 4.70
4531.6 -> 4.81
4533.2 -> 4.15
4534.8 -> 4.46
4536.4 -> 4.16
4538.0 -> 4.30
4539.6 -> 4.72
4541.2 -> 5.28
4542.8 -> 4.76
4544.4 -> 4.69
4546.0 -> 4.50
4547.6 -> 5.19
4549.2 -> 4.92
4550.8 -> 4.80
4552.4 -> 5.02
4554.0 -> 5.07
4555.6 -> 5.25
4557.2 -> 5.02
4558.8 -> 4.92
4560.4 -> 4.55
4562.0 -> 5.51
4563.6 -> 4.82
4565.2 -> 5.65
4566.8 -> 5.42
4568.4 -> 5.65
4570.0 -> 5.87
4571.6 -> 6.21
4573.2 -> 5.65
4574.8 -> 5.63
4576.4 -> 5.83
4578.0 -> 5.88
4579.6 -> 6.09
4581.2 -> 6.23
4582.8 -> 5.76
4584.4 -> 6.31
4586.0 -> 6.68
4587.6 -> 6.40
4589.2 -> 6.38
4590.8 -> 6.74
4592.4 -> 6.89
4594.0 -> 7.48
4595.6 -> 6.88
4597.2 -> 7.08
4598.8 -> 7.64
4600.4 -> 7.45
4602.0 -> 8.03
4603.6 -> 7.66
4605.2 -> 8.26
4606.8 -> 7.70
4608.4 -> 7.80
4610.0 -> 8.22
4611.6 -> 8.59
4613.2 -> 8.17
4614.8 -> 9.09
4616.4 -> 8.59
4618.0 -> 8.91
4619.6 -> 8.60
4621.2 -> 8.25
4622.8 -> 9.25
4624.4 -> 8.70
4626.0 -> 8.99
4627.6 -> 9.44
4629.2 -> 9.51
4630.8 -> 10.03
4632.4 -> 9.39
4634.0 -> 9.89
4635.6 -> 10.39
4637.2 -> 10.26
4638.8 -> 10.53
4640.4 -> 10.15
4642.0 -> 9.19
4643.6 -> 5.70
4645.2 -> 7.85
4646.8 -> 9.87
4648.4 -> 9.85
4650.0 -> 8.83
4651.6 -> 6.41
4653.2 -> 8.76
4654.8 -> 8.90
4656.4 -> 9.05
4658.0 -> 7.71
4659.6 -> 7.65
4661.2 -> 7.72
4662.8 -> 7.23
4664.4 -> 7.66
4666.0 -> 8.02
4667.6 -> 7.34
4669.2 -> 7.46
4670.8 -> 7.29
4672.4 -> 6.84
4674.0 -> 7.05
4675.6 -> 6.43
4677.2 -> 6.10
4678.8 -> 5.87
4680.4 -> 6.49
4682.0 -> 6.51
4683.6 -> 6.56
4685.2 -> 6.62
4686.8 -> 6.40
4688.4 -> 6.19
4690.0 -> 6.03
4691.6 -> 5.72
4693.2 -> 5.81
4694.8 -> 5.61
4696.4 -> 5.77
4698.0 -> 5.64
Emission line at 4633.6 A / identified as C IV 1549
